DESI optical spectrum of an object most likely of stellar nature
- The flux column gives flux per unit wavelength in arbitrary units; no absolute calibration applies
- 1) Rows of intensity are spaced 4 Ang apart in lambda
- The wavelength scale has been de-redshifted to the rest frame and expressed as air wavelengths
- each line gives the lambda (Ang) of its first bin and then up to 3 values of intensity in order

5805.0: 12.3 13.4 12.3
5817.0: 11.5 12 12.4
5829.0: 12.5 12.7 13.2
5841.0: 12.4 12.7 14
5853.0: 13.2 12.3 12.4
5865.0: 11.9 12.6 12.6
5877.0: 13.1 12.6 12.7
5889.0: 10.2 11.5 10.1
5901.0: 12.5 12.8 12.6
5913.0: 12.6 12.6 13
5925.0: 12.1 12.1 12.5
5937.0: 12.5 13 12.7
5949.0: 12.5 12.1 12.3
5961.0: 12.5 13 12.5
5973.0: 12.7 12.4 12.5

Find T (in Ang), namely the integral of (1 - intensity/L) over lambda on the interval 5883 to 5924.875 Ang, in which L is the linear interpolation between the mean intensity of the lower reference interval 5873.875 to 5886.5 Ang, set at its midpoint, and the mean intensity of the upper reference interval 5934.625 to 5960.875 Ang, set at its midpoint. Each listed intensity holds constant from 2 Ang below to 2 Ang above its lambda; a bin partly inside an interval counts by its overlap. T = 2.1 Ang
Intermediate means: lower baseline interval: 12.8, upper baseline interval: 12.5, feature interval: 12.1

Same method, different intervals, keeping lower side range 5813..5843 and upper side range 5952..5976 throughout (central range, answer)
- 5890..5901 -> 1.2 Ang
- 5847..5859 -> -0.7 Ang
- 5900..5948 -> -0.4 Ang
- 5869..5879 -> -0.3 Ang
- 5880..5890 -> 0.4 Ang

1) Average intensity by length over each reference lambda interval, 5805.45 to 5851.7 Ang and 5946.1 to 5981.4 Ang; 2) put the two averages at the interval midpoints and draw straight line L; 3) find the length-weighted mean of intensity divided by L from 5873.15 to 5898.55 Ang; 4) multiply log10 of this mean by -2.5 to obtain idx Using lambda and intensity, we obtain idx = 0.07 mag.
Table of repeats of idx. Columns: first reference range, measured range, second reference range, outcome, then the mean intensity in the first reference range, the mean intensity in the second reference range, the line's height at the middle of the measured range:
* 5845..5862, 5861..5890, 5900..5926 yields 0.045 mag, 13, 12.6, 12.8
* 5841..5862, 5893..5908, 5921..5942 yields 0.073 mag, 12.9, 12.5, 12.6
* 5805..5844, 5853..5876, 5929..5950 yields 0.005 mag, 12.5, 12.6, 12.5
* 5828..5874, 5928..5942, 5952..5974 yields 0.005 mag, 12.7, 12.5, 12.6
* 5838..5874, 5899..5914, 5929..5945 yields 0.001 mag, 12.7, 12.6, 12.6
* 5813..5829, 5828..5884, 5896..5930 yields -0.049 mag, 12.1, 12.3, 12.2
